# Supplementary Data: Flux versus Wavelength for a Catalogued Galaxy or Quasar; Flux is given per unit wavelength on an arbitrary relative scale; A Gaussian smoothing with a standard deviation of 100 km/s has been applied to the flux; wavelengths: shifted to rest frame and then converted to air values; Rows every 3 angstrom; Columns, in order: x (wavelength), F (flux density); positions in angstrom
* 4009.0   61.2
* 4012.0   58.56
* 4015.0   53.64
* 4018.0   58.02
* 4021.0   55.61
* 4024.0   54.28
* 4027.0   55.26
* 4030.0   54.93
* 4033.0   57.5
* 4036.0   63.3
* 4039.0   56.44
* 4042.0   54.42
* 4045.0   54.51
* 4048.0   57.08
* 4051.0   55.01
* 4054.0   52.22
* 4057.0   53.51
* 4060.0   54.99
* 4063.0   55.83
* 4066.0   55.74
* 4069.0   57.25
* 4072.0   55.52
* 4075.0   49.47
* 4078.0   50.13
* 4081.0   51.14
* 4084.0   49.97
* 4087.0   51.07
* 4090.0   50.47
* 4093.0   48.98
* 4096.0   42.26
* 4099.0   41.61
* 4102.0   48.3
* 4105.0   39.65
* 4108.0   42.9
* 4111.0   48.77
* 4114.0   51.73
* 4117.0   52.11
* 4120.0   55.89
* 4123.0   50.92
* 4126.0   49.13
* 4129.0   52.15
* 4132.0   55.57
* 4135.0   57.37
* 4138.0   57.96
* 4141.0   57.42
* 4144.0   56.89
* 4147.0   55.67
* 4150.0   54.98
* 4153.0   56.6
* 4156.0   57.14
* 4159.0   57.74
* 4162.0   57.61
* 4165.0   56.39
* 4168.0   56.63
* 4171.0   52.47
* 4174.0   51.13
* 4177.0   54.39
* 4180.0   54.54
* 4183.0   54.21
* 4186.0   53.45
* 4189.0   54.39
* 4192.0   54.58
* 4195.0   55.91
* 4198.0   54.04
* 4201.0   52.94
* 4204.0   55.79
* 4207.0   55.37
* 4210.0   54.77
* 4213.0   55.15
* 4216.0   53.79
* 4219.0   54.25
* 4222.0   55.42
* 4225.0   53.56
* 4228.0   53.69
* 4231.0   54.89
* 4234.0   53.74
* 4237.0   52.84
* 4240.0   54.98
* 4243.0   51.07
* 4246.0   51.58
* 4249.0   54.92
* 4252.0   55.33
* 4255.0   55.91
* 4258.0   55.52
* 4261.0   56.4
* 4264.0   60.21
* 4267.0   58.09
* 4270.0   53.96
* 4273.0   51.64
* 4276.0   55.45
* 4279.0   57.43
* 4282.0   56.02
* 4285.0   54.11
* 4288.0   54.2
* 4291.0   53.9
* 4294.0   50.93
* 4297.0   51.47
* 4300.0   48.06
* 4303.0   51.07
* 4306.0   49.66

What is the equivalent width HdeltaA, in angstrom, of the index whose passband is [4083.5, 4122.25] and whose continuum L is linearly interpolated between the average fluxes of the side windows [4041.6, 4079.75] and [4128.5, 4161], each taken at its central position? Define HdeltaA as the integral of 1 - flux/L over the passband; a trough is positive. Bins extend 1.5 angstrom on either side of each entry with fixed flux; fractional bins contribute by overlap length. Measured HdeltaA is 5.2 angstrom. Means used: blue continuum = 54.3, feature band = 48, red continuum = 56.5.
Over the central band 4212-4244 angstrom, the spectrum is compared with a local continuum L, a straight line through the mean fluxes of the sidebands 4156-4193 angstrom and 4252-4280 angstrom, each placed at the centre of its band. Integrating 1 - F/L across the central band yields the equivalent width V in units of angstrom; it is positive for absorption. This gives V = 0.9 angstrom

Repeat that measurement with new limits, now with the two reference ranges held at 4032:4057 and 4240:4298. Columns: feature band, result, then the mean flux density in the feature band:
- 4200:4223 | 0.1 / 54.7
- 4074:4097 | 2.7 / 49.3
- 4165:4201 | 0.7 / 54.2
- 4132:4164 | -0.8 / 56.9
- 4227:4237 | 0.2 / 53.9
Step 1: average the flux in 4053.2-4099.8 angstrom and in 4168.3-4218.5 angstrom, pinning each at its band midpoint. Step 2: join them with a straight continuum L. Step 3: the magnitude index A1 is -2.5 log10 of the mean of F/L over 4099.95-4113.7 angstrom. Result 0.15 mag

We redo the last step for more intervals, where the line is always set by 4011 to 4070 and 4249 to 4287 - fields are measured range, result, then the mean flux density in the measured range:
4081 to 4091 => 0.107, 50.6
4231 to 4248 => 0.054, 53.1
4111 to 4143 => 0.040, 53.8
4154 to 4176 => 0.005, 55.6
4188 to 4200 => 0.022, 54.7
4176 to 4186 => 0.031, 54.2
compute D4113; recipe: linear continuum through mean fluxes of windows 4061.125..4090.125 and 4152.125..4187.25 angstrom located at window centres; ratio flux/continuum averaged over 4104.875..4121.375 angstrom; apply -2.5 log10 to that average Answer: 0.10 mag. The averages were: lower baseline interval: 52.8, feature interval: 49.2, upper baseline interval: 55.2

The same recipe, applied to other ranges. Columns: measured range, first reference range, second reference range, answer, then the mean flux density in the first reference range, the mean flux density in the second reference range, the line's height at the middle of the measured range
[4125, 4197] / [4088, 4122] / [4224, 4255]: -0.10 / 47.6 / 53.8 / 50.2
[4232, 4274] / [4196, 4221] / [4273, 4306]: -0.02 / 54.6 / 53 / 53.7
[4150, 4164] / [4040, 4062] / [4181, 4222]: -0.05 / 54.6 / 54.5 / 54.6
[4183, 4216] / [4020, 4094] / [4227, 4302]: -0.01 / 54.2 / 54.2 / 54.2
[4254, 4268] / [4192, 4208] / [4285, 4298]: -0.07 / 54.8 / 52.8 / 53.5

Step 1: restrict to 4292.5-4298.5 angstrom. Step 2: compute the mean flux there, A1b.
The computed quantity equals 51.2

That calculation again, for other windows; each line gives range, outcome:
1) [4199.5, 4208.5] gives 54.7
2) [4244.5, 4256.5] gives 54.4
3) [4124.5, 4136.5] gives 53.6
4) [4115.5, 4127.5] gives 52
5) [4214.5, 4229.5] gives 54.1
